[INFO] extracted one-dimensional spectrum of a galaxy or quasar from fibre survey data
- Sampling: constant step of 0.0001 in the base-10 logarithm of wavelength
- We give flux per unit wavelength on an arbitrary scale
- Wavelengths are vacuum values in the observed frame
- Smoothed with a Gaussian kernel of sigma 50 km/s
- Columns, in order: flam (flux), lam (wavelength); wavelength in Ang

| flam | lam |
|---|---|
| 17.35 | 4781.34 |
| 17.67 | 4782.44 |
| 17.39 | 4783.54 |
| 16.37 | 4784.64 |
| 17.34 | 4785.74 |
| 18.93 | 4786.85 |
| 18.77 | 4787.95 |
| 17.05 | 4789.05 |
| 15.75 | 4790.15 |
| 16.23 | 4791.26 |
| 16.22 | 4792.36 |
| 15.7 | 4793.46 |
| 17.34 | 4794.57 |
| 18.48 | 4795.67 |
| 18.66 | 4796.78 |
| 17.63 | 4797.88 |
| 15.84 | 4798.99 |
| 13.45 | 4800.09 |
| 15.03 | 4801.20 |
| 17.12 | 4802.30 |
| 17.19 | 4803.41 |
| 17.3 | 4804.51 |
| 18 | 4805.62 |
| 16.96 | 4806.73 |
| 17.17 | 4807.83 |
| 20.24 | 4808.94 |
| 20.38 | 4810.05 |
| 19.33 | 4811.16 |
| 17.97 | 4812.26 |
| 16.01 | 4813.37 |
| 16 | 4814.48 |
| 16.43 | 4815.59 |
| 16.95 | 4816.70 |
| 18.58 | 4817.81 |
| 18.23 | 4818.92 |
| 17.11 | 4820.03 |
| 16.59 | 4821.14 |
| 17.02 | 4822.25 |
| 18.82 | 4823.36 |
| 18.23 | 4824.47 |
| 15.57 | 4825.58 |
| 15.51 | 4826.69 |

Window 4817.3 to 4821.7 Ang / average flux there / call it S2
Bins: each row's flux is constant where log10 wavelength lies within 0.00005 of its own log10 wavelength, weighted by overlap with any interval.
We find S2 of 17.6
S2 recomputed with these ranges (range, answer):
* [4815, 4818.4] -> 17.3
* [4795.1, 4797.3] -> 18.5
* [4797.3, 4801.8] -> 15.5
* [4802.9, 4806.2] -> 17.5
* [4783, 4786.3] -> 17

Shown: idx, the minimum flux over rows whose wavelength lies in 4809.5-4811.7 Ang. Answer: 19.33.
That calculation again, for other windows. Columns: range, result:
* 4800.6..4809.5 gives 15.03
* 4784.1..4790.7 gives 15.75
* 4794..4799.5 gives 15.84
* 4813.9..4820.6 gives 16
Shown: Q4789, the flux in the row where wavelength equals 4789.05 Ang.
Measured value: 17.05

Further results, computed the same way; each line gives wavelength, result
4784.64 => 16.37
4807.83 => 17.17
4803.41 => 17.19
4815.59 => 16.43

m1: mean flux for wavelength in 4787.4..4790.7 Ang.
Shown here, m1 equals 17.2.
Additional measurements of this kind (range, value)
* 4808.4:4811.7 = 20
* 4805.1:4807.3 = 17.5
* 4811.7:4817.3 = 16.7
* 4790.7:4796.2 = 16.8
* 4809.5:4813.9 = 18.4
